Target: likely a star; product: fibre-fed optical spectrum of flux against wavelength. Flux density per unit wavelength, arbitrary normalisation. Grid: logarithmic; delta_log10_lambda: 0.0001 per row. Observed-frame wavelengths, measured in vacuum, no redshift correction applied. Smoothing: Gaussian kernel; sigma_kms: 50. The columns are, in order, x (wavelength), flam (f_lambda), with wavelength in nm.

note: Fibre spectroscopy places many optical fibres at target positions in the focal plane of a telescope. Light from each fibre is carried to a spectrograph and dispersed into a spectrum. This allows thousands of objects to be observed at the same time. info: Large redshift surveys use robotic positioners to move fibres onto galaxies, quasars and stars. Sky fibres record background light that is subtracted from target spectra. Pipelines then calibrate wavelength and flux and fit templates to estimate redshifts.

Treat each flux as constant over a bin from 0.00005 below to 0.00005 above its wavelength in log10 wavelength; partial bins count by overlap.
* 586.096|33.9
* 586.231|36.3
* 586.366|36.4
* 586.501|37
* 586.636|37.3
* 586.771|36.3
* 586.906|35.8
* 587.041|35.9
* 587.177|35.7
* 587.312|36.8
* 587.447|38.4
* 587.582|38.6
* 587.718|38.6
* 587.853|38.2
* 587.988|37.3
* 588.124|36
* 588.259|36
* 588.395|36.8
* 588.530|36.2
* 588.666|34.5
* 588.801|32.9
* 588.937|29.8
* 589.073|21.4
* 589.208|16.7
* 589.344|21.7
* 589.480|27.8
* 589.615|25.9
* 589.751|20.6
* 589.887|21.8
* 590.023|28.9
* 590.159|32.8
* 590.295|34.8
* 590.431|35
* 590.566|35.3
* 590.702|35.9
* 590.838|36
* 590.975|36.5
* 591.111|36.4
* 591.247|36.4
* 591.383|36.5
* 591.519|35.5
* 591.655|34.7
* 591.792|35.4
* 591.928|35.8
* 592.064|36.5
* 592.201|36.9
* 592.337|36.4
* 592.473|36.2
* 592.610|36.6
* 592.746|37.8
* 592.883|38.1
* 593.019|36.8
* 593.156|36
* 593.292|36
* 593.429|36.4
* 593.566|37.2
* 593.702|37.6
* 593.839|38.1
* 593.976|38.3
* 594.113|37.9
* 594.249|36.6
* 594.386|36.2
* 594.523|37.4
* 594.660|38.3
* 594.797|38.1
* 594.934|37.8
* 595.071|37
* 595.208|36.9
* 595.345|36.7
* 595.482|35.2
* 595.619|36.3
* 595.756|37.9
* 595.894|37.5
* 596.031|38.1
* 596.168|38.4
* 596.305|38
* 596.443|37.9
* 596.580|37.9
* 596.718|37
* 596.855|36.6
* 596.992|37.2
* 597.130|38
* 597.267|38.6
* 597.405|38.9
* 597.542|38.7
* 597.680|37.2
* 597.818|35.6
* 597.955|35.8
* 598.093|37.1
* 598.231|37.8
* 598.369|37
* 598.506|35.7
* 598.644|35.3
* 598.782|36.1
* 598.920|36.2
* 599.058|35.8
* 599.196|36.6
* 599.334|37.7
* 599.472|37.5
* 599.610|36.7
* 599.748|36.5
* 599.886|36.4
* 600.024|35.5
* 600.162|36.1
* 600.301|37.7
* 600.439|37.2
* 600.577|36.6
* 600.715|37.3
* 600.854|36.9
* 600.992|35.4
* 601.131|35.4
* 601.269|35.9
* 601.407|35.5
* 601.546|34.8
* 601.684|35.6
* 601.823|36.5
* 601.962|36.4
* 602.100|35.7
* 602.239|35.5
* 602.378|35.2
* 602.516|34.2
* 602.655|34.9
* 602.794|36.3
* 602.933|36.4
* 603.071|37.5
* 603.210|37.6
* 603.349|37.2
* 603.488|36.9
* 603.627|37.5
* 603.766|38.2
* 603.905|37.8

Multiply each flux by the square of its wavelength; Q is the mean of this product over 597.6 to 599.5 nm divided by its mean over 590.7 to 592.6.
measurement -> 1.04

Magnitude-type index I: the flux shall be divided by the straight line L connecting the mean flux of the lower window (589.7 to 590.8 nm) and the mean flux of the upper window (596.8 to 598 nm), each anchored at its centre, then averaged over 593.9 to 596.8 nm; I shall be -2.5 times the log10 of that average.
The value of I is -0.05 mag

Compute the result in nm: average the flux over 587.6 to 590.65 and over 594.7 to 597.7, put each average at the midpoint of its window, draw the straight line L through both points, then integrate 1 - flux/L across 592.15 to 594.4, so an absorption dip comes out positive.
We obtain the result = -0.14 nm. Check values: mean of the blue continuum 31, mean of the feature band 37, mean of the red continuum 37.6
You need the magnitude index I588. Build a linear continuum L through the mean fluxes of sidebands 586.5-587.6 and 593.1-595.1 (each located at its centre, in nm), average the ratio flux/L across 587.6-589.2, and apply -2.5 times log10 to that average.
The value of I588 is 0.095 mag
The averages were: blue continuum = 36.8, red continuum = 37.3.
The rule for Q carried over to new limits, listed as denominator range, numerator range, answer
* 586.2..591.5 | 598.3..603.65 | 1.13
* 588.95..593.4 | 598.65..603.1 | 1.14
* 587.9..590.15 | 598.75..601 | 1.30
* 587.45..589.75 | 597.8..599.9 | 1.20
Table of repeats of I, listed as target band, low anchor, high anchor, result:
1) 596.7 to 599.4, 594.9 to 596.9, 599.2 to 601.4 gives 0.00 mag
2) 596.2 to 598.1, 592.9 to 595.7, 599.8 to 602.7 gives -0.03 mag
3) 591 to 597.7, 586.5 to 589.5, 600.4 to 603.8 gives -0.07 mag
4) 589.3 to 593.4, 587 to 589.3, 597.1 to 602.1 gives 0.03 mag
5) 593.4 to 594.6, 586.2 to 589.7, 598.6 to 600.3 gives -0.07 mag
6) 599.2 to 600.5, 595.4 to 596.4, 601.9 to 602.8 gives -0.02 mag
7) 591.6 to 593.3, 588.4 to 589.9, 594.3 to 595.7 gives -0.12 mag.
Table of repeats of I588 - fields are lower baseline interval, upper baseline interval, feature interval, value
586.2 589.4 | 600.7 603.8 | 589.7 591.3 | 0.06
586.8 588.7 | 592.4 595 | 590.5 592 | 0.04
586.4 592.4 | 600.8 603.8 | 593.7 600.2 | -0.06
